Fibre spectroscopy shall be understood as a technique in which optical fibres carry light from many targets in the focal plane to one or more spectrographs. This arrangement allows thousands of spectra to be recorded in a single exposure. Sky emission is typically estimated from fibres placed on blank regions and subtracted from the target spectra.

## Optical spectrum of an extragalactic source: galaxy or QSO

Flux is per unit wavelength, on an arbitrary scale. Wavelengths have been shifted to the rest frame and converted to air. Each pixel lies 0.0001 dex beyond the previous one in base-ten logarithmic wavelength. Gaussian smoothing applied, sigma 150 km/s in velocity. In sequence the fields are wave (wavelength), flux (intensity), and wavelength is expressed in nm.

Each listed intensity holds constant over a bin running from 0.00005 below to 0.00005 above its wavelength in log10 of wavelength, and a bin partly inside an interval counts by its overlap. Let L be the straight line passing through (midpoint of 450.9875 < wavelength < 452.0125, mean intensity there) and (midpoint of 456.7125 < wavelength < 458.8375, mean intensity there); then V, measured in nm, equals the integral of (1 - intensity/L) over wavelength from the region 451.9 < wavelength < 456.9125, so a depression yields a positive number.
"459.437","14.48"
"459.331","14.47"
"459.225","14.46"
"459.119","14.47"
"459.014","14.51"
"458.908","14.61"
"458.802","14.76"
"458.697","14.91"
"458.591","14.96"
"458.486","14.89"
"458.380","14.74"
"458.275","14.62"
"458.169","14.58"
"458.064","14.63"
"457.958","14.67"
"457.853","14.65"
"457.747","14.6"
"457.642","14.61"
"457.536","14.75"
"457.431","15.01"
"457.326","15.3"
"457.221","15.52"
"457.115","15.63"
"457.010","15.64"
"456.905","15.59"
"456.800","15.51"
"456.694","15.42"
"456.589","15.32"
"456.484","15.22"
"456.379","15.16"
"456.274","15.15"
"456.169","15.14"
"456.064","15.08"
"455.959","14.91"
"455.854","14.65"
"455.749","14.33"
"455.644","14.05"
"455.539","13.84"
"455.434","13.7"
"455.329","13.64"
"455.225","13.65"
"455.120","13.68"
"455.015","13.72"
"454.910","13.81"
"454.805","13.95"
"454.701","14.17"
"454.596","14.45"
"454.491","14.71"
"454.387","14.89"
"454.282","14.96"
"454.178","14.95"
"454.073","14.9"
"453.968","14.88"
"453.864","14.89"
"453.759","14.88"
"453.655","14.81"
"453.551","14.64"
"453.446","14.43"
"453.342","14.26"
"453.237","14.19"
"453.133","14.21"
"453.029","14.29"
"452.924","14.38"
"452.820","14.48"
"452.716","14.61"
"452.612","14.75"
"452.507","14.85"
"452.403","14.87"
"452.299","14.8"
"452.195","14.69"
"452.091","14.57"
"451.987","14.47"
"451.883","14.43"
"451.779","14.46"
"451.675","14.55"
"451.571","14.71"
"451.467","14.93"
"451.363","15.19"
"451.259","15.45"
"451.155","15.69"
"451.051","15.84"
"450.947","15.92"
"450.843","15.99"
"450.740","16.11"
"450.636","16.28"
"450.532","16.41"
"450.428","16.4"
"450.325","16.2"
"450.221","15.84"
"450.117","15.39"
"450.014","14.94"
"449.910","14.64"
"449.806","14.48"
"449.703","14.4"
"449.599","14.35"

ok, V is 0.14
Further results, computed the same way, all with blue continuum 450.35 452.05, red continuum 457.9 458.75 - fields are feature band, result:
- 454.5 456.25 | 0.097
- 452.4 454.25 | 0.074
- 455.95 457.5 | -0.041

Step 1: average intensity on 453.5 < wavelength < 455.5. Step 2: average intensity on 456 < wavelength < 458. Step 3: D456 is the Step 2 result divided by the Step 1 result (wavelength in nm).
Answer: 1.05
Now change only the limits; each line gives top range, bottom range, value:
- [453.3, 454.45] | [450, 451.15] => 0.93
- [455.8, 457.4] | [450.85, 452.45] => 1.02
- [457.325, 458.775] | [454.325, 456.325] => 1.03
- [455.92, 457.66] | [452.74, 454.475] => 1.04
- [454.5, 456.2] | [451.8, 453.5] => 0.98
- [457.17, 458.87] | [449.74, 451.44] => 0.95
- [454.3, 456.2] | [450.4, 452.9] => 0.94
